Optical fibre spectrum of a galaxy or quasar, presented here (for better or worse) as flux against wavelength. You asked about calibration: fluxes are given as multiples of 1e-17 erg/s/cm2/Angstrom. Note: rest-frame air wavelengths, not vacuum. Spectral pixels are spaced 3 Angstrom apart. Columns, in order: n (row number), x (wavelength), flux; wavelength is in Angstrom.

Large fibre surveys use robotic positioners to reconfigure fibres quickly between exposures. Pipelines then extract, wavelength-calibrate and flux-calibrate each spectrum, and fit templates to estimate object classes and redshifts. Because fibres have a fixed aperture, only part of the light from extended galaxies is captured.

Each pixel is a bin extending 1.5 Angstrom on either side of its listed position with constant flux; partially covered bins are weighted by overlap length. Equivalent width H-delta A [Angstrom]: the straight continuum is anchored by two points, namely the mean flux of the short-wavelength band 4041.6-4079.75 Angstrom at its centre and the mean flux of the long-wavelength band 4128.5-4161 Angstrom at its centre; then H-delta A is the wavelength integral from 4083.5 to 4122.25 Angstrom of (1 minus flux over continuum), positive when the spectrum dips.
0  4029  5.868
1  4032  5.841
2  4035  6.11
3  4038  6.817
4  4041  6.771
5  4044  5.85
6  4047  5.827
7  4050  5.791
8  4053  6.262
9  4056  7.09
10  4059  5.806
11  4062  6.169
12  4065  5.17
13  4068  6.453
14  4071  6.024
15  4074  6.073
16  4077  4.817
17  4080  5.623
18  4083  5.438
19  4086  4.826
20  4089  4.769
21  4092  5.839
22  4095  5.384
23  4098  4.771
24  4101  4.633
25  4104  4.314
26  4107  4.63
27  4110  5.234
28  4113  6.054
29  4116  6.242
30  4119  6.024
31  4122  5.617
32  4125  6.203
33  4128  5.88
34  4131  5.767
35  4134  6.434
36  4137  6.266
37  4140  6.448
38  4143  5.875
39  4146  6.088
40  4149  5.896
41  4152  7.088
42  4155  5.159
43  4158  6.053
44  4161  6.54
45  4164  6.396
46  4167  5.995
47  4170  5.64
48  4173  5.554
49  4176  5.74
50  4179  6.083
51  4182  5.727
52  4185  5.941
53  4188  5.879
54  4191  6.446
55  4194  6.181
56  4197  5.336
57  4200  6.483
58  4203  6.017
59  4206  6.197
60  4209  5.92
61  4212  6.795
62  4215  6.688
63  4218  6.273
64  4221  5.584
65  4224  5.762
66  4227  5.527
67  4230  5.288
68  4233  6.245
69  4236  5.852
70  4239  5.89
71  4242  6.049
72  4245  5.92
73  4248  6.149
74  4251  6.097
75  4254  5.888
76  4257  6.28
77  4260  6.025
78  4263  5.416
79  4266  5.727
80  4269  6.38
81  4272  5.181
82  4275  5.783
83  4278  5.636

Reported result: 5.1 Angstrom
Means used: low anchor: 5.95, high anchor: 6.12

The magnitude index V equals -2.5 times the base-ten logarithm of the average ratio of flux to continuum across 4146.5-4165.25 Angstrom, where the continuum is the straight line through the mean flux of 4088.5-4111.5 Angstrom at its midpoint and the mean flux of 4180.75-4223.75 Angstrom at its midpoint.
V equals -0.11 mag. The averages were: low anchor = 4.95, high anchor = 6.1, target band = 6.18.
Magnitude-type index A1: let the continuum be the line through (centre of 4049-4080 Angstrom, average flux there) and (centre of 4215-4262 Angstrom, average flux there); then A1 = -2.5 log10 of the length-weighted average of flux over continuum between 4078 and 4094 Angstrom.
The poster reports 0.13 mag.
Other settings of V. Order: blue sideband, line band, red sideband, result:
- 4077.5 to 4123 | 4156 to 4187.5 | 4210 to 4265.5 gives -0.06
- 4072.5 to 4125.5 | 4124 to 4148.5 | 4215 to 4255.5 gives -0.11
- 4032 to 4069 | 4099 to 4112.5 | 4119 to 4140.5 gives 0.26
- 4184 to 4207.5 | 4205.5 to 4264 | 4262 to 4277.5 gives -0.02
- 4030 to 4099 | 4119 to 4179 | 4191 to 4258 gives -0.02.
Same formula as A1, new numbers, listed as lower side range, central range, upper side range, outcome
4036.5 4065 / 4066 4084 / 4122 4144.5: 0.08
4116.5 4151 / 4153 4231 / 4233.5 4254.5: 0.01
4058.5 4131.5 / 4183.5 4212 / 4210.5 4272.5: -0.05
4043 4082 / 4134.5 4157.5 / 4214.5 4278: -0.04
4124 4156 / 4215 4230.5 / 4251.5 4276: 0.02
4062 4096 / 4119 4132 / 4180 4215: -0.03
